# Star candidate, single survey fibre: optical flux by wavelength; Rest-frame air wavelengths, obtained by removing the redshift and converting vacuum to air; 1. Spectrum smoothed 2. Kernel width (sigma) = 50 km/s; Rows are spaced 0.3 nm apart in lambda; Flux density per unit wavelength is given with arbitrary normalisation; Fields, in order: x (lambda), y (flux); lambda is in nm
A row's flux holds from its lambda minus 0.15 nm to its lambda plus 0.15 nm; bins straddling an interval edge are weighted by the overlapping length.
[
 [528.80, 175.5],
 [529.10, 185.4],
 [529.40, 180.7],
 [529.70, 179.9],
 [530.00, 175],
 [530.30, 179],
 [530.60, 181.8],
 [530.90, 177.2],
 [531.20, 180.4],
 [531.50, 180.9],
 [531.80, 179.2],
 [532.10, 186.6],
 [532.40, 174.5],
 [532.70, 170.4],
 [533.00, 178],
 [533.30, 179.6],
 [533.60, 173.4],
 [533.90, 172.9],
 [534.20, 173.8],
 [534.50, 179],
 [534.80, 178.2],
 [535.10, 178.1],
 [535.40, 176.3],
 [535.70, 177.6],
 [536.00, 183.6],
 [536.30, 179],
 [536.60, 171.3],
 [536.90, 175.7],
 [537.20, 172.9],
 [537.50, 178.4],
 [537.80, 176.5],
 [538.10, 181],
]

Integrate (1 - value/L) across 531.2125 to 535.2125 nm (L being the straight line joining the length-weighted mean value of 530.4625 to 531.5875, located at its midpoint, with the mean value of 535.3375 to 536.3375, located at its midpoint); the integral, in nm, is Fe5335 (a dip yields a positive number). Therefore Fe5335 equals 0.05 nm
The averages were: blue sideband 180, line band 177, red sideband 179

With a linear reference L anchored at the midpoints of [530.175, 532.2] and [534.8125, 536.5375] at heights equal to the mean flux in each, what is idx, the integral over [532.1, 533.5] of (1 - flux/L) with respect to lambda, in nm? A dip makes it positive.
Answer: 0.02 nm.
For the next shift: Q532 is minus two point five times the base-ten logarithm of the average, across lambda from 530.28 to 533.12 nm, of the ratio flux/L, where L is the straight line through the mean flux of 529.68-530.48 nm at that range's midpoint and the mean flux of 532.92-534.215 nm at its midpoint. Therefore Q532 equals -0.01 mag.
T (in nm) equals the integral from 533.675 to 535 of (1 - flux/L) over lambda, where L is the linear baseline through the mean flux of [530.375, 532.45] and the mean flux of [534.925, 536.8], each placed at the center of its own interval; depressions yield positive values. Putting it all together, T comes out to 0.02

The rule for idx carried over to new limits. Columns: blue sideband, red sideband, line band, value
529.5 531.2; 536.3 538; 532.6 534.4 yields 0.02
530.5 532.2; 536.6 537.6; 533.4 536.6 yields 0.00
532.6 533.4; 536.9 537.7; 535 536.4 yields -0.02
